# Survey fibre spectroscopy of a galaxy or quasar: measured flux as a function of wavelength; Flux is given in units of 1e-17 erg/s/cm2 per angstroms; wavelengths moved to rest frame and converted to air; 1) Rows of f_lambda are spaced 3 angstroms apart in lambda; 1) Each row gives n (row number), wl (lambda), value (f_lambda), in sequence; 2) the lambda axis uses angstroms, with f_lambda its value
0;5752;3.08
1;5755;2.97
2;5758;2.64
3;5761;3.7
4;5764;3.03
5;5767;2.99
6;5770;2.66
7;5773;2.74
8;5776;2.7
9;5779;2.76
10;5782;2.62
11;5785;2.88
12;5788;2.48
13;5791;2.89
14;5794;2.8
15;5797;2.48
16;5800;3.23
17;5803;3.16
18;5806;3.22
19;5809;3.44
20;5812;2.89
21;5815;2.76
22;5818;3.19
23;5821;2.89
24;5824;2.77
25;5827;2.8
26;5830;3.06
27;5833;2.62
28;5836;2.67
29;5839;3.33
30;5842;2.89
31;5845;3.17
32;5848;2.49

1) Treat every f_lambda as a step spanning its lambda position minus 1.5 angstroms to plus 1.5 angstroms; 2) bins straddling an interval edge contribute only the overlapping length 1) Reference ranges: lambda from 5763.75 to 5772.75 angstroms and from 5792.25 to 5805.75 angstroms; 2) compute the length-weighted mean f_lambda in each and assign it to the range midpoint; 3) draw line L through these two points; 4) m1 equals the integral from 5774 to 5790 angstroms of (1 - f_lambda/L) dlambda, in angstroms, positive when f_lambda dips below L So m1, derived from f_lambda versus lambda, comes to 1.1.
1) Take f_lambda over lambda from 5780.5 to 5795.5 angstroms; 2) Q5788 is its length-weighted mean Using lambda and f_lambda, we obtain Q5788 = 2.73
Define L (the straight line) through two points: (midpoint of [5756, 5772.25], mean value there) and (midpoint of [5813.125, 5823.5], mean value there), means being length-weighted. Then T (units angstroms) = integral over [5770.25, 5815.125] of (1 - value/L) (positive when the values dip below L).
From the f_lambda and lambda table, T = 1.35 angstroms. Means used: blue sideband 2.99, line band 2.87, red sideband 2.93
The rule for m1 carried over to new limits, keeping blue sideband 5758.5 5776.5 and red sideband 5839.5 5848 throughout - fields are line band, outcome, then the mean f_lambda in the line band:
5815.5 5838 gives 0.8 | 2.86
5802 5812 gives -0.9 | 3.22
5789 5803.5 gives 0.4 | 2.88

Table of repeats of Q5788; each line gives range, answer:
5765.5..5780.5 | 2.77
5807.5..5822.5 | 3.03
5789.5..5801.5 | 2.85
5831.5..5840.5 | 2.87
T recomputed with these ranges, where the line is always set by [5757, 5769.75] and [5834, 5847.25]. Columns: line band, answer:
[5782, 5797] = 1.5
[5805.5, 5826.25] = 0.0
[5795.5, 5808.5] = -0.2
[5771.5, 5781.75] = 1.1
